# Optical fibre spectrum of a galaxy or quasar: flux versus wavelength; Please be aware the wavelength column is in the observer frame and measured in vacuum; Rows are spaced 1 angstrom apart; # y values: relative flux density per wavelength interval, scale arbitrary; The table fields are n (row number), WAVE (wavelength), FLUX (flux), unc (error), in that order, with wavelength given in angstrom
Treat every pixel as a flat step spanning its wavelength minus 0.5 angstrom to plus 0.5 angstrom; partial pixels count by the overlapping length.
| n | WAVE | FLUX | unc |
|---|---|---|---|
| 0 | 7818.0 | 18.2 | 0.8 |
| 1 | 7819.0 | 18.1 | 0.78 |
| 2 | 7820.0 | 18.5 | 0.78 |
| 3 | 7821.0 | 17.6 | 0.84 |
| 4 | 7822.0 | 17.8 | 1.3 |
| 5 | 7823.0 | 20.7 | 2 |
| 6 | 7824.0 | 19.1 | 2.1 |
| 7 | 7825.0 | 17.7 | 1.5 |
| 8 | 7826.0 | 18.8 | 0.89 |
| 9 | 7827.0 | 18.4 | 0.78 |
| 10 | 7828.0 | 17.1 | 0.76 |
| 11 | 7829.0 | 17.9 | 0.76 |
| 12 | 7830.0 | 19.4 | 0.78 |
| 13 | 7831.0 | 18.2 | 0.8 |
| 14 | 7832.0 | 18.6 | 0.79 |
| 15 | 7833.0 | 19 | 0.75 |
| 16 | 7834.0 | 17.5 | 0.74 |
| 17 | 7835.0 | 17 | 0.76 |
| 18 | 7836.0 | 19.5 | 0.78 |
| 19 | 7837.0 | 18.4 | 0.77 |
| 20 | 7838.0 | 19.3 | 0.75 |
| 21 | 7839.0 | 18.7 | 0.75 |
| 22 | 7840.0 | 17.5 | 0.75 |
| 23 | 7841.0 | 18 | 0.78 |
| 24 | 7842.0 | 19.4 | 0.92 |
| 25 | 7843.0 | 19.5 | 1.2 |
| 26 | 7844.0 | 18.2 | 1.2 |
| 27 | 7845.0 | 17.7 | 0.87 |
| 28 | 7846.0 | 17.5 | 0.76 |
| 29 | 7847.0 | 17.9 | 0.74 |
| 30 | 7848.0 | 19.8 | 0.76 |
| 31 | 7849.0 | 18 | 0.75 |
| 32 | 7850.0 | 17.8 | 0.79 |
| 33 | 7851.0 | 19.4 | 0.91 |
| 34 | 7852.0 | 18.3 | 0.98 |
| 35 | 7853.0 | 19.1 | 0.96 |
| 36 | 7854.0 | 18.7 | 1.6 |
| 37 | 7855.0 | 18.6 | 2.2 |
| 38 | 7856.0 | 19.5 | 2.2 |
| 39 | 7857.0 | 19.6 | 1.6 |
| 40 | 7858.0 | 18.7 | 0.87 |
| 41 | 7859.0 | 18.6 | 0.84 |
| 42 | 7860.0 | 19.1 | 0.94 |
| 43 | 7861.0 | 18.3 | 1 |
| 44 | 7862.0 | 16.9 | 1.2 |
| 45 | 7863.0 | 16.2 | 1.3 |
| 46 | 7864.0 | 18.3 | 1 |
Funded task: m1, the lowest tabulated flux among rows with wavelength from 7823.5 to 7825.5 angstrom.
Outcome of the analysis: 17.7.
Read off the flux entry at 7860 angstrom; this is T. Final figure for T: 19.1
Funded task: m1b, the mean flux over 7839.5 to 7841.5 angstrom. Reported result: 17.8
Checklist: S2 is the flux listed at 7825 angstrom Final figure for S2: 17.7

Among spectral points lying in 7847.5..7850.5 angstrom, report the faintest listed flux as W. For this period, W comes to 17.8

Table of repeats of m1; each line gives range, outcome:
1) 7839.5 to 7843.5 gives 17.5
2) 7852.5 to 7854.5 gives 18.7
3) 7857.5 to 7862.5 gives 16.9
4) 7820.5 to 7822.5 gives 17.6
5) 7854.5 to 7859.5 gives 18.6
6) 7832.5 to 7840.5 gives 17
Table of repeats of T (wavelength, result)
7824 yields 19.1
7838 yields 19.3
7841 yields 18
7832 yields 18.6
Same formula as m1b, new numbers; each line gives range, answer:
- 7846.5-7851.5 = 18.6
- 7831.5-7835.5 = 18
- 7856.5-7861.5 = 18.9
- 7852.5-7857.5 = 19.1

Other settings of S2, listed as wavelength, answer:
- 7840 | 17.5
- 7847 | 17.9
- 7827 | 18.4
